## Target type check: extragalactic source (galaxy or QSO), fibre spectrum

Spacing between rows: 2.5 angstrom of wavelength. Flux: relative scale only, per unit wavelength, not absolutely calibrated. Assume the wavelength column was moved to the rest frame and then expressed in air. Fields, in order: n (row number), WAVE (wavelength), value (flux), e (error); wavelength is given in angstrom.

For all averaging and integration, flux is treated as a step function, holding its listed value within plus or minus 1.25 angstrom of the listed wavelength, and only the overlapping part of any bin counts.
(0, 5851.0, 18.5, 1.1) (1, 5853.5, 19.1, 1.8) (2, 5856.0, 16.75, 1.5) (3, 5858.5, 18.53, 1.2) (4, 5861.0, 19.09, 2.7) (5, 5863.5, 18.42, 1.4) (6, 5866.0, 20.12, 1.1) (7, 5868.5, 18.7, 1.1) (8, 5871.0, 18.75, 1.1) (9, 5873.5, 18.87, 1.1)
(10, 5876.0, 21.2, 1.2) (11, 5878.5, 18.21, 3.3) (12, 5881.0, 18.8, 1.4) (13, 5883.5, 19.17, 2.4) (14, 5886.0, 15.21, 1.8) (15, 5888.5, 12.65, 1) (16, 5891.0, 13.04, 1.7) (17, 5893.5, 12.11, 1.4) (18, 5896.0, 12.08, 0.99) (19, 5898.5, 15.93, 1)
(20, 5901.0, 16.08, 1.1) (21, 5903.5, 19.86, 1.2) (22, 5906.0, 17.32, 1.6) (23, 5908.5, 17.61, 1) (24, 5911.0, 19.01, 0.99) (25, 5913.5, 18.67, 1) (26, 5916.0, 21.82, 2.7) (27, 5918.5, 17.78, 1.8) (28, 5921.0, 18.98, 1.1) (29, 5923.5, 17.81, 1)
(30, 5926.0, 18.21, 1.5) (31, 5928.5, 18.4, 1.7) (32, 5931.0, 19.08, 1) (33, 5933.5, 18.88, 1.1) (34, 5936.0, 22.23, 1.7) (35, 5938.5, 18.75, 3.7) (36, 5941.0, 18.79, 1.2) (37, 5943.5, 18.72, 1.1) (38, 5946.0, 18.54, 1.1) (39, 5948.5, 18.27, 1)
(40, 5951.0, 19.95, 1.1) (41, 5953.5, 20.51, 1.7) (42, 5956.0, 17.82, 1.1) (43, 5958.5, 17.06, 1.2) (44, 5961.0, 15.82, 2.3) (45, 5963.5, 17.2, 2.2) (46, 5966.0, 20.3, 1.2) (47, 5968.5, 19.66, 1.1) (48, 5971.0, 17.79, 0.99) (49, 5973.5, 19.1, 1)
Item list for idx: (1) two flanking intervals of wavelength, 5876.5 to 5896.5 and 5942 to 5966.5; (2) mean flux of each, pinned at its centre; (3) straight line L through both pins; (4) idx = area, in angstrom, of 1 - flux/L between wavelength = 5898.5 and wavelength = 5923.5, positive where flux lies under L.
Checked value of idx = -2.8 angstrom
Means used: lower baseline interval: 15.5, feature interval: 18.4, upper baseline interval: 18.4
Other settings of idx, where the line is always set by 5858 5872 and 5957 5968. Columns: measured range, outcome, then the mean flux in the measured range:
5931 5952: -1.4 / 19.2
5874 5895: 2.7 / 16.3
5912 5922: -0.5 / 19.3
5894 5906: 1.7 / 15.9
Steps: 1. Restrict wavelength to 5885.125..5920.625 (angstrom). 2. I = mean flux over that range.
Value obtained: 16.4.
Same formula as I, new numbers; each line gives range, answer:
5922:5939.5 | 19.1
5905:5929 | 18.6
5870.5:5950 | 17.8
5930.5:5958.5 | 19.1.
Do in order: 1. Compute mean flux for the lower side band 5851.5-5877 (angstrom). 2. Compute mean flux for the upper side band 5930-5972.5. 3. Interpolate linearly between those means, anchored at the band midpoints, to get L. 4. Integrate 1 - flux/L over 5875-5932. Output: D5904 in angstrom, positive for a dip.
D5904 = 4.6 angstrom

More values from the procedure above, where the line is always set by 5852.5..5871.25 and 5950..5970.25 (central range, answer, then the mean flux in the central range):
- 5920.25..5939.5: -0.5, 19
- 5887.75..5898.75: 3.4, 12.9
